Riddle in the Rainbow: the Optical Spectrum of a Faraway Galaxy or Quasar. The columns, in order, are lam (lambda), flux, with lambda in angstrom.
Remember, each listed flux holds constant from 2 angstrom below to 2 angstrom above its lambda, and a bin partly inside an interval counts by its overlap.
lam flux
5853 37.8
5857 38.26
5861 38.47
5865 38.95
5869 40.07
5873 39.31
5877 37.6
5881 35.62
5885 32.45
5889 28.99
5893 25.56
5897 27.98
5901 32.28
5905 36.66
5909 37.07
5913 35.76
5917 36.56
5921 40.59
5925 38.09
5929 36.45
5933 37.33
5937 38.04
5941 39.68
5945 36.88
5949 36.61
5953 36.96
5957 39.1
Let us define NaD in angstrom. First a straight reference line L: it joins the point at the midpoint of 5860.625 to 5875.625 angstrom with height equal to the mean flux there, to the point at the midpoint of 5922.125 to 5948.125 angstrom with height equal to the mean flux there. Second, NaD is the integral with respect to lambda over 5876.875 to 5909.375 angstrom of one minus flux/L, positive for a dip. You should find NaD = 5.5 angstrom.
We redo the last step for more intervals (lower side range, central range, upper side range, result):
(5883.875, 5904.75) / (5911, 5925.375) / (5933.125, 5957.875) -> -1.7 angstrom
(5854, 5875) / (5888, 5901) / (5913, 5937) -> 3.5 angstrom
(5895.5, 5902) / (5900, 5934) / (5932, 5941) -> -3.0 angstrom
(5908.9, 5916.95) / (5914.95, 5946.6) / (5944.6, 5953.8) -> -1.2 angstrom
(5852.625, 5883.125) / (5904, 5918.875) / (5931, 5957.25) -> 0.6 angstrom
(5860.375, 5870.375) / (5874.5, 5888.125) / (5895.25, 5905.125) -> 0.3 angstrom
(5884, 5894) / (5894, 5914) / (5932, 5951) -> -1.2 angstrom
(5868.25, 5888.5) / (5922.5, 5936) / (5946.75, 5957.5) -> -0.2 angstrom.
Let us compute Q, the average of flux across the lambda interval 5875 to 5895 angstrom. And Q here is 32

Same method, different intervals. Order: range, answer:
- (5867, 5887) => 37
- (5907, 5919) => 36.5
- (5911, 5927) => 37.8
